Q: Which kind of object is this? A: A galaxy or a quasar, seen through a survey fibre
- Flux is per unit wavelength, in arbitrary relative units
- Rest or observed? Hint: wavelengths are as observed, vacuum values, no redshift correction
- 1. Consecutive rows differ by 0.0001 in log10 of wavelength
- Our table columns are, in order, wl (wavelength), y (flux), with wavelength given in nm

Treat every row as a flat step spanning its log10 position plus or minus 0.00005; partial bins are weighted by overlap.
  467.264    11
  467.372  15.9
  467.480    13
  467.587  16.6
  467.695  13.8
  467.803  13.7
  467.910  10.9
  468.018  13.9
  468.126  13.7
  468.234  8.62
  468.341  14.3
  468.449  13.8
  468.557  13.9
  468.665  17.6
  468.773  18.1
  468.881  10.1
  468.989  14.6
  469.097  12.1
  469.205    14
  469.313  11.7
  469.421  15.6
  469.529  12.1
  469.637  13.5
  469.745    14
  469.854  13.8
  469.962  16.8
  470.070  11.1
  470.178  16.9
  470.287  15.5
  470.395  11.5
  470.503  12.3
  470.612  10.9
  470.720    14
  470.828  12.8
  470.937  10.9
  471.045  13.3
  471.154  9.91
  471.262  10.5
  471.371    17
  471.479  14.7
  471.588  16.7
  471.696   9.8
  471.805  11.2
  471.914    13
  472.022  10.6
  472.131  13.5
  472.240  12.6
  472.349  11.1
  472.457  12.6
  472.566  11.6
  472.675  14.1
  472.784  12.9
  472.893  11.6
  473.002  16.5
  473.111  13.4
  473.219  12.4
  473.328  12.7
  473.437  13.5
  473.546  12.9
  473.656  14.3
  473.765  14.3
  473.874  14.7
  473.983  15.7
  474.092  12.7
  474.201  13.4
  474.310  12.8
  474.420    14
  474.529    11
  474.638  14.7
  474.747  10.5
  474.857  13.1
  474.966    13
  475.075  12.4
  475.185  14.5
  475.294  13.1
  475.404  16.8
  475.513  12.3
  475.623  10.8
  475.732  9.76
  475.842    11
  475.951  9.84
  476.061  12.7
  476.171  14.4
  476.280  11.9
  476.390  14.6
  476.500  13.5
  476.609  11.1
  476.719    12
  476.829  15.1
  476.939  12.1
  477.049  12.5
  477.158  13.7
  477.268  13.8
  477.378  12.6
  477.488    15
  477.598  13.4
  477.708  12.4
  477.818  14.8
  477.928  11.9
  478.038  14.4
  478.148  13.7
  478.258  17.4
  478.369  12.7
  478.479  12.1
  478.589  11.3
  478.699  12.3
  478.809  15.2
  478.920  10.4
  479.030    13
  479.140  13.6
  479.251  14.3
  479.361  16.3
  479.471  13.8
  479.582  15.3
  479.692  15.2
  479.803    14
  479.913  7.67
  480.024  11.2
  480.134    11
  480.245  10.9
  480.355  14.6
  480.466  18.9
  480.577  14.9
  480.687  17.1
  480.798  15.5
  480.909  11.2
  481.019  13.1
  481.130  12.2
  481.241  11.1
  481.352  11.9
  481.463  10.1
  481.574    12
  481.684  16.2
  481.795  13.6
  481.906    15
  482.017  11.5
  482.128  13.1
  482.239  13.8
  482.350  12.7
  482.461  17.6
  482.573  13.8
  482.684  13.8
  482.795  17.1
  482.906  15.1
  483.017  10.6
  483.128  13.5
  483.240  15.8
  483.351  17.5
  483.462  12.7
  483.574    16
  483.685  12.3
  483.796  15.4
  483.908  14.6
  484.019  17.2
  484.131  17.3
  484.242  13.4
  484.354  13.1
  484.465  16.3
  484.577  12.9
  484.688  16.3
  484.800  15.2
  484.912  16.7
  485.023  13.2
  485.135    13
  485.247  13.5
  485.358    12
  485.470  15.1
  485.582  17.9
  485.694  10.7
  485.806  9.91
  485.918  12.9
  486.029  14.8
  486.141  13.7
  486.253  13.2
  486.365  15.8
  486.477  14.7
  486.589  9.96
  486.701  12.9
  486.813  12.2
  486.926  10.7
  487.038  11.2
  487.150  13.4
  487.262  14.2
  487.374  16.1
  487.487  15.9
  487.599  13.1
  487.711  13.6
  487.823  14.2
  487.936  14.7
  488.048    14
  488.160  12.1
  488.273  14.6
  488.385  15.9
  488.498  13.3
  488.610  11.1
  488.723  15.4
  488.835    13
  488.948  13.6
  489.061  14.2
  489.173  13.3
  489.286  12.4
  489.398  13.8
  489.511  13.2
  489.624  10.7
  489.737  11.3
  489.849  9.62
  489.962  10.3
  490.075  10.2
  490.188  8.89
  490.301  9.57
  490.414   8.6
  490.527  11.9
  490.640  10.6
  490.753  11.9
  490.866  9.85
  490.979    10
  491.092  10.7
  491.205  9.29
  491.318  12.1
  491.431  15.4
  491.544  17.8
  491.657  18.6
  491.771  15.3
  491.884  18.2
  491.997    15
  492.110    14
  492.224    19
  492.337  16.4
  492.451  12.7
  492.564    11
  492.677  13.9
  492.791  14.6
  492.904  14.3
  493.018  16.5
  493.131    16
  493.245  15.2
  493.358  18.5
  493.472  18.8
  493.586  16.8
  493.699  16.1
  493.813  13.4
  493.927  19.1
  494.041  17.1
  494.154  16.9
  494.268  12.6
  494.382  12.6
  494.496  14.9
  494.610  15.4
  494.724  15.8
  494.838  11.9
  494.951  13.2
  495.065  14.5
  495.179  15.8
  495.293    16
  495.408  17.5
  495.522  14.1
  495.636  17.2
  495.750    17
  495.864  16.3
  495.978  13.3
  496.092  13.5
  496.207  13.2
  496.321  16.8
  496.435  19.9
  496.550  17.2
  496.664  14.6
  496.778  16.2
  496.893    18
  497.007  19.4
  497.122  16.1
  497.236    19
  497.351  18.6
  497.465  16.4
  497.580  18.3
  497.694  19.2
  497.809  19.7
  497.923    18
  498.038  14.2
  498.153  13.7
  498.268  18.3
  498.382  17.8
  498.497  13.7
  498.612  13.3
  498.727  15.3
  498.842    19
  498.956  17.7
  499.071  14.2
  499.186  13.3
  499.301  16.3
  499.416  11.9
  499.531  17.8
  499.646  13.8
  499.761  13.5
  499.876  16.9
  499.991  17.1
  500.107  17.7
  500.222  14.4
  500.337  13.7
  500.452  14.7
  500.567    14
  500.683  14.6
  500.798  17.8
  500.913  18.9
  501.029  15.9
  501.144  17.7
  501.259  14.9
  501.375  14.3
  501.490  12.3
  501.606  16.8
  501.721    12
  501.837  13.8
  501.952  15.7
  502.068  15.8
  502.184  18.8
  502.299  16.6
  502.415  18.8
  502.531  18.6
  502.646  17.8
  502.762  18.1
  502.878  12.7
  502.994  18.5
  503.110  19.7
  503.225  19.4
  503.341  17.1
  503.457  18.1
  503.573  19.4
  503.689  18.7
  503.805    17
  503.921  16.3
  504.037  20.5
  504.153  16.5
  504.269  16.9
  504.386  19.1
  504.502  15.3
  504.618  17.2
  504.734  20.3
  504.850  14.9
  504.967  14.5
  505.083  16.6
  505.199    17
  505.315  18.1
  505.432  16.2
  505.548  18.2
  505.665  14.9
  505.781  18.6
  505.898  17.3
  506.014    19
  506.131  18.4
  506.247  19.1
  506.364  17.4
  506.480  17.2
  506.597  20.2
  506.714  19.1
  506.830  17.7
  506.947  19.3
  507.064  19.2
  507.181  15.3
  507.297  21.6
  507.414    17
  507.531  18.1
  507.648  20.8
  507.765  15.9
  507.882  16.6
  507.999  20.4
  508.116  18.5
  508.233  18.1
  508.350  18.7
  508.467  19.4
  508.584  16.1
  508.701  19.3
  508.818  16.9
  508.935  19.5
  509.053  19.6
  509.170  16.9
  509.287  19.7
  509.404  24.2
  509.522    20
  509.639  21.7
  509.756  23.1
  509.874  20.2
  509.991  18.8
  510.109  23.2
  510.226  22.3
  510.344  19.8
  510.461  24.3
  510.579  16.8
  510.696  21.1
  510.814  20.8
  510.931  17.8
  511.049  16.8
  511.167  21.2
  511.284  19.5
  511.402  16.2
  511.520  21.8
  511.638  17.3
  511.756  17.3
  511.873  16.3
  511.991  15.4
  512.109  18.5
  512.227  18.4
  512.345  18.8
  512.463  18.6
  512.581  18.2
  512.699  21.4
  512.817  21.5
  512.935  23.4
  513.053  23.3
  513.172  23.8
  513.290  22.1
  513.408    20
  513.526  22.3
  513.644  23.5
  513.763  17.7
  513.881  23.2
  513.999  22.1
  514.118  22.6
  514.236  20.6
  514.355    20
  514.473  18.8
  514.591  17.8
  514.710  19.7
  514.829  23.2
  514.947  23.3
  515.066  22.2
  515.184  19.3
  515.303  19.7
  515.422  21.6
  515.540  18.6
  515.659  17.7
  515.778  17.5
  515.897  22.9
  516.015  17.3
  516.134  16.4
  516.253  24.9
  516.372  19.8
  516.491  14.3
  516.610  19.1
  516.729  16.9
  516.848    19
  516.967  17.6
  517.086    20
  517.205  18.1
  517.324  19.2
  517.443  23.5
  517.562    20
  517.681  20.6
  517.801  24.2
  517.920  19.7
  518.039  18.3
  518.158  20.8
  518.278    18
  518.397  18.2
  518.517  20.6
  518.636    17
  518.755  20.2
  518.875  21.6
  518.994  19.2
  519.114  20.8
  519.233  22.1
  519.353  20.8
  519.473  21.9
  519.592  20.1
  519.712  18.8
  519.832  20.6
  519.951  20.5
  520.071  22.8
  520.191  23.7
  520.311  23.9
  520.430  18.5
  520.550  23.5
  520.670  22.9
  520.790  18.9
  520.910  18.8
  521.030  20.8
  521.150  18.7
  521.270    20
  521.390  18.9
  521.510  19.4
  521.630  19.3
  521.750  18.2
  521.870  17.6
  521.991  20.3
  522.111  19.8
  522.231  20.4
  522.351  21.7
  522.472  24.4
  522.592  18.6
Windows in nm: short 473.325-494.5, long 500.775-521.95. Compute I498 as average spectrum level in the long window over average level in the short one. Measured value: 1.4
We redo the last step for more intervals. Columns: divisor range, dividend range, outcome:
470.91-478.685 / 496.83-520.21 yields 1.42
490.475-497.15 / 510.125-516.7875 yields 1.32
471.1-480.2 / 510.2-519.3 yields 1.53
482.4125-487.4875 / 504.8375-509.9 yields 1.31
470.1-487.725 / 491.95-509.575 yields 1.25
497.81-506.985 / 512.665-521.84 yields 1.22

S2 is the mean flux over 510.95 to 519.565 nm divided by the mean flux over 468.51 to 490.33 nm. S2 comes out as 1.49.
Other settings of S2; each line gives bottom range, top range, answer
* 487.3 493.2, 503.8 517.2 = 1.44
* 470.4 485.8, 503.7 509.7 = 1.36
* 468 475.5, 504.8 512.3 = 1.40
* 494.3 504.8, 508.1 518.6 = 1.22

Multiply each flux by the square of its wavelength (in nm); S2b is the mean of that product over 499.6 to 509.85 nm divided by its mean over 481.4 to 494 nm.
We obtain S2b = 1.4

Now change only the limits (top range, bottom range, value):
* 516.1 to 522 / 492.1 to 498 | 1.37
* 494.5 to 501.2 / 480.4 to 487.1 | 1.22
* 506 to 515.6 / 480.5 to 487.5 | 1.58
